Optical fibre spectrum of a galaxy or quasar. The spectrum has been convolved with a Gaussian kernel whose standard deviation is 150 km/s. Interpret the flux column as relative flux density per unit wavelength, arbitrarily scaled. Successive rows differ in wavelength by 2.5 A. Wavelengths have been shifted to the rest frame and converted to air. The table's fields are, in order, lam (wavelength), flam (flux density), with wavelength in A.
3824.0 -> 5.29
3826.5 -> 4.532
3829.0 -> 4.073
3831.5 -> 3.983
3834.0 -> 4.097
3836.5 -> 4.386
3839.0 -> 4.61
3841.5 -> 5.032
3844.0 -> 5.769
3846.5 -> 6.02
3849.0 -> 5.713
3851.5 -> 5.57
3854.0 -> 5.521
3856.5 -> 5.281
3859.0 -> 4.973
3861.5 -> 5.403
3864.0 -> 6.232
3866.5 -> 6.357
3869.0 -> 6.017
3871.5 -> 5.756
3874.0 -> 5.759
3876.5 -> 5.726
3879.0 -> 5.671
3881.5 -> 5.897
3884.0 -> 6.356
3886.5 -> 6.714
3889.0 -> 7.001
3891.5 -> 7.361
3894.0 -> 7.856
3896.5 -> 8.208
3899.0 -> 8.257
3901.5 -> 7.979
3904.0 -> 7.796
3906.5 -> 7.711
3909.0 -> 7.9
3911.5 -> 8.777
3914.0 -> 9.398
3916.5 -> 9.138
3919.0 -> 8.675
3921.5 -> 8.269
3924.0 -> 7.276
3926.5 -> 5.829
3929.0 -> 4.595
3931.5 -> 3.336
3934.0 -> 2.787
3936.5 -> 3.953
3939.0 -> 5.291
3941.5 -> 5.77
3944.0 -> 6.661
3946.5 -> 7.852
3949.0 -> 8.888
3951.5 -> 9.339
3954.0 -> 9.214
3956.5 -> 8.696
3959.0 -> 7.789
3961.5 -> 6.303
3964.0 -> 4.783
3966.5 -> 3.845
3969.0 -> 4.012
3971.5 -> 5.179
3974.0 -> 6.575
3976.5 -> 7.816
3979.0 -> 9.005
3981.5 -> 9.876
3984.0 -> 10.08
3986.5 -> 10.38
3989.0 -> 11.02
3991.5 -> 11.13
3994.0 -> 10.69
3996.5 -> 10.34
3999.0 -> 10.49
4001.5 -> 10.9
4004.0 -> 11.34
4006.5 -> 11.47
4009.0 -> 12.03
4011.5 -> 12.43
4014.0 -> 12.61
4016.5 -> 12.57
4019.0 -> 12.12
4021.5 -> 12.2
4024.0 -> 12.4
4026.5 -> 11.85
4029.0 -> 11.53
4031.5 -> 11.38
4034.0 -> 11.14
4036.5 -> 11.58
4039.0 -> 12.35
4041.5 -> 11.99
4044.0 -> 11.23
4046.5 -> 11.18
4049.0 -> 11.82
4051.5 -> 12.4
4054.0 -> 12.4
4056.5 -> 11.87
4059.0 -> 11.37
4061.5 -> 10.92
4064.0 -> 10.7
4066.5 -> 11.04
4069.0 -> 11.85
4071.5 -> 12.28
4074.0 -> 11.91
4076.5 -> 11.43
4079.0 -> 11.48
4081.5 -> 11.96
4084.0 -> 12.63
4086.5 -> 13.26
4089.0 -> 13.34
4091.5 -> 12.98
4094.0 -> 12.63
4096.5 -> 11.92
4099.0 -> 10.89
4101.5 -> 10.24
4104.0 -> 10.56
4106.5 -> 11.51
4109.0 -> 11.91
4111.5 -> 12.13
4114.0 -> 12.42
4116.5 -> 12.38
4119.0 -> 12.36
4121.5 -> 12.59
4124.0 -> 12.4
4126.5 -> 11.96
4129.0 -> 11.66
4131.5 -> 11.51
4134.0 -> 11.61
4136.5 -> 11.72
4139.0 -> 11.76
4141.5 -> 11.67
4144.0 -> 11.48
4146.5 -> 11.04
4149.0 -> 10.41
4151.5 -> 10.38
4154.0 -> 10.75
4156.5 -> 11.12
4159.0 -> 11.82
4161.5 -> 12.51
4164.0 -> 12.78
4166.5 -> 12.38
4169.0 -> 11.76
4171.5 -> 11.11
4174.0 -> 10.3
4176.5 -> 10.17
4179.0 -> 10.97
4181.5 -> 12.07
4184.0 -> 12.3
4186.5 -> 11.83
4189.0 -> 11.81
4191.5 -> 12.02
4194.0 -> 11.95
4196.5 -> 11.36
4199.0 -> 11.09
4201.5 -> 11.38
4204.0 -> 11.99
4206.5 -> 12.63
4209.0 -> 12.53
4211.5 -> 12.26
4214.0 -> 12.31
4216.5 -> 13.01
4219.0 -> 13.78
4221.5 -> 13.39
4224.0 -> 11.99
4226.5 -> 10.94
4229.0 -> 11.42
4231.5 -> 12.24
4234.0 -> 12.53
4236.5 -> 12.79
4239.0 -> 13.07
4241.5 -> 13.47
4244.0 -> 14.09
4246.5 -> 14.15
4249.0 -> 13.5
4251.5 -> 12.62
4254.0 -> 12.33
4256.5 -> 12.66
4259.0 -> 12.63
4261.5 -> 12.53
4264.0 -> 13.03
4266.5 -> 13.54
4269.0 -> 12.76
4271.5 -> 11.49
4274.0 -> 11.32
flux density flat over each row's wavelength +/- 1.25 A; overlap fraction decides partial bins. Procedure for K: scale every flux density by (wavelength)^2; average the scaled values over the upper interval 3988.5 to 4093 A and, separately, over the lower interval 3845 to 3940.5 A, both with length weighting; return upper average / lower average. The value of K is 2.0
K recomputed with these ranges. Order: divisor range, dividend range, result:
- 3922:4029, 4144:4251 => 1.55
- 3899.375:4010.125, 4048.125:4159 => 1.58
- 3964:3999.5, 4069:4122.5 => 1.51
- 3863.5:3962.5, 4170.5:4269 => 2.06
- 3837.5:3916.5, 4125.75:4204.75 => 2.02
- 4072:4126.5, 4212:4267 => 1.14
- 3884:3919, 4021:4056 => 1.59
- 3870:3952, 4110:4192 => 1.91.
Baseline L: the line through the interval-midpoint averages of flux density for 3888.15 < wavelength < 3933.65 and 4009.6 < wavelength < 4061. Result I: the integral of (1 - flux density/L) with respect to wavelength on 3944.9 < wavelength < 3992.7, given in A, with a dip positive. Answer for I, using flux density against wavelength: 7.8 A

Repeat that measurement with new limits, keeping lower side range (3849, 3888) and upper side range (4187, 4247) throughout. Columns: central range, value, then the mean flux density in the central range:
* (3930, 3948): 5.12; 5.14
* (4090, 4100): -2.06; 12.2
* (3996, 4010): -4.62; 11.1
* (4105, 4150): -4.68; 11.8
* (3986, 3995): -3.02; 10.8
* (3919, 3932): 1.13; 6.28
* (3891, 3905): -3.44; 7.94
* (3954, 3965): 0.47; 7.2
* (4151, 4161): 0.06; 11.2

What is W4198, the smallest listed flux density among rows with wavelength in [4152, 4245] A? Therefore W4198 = 10.17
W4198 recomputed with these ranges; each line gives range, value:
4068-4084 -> 11.43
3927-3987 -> 2.787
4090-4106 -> 10.24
